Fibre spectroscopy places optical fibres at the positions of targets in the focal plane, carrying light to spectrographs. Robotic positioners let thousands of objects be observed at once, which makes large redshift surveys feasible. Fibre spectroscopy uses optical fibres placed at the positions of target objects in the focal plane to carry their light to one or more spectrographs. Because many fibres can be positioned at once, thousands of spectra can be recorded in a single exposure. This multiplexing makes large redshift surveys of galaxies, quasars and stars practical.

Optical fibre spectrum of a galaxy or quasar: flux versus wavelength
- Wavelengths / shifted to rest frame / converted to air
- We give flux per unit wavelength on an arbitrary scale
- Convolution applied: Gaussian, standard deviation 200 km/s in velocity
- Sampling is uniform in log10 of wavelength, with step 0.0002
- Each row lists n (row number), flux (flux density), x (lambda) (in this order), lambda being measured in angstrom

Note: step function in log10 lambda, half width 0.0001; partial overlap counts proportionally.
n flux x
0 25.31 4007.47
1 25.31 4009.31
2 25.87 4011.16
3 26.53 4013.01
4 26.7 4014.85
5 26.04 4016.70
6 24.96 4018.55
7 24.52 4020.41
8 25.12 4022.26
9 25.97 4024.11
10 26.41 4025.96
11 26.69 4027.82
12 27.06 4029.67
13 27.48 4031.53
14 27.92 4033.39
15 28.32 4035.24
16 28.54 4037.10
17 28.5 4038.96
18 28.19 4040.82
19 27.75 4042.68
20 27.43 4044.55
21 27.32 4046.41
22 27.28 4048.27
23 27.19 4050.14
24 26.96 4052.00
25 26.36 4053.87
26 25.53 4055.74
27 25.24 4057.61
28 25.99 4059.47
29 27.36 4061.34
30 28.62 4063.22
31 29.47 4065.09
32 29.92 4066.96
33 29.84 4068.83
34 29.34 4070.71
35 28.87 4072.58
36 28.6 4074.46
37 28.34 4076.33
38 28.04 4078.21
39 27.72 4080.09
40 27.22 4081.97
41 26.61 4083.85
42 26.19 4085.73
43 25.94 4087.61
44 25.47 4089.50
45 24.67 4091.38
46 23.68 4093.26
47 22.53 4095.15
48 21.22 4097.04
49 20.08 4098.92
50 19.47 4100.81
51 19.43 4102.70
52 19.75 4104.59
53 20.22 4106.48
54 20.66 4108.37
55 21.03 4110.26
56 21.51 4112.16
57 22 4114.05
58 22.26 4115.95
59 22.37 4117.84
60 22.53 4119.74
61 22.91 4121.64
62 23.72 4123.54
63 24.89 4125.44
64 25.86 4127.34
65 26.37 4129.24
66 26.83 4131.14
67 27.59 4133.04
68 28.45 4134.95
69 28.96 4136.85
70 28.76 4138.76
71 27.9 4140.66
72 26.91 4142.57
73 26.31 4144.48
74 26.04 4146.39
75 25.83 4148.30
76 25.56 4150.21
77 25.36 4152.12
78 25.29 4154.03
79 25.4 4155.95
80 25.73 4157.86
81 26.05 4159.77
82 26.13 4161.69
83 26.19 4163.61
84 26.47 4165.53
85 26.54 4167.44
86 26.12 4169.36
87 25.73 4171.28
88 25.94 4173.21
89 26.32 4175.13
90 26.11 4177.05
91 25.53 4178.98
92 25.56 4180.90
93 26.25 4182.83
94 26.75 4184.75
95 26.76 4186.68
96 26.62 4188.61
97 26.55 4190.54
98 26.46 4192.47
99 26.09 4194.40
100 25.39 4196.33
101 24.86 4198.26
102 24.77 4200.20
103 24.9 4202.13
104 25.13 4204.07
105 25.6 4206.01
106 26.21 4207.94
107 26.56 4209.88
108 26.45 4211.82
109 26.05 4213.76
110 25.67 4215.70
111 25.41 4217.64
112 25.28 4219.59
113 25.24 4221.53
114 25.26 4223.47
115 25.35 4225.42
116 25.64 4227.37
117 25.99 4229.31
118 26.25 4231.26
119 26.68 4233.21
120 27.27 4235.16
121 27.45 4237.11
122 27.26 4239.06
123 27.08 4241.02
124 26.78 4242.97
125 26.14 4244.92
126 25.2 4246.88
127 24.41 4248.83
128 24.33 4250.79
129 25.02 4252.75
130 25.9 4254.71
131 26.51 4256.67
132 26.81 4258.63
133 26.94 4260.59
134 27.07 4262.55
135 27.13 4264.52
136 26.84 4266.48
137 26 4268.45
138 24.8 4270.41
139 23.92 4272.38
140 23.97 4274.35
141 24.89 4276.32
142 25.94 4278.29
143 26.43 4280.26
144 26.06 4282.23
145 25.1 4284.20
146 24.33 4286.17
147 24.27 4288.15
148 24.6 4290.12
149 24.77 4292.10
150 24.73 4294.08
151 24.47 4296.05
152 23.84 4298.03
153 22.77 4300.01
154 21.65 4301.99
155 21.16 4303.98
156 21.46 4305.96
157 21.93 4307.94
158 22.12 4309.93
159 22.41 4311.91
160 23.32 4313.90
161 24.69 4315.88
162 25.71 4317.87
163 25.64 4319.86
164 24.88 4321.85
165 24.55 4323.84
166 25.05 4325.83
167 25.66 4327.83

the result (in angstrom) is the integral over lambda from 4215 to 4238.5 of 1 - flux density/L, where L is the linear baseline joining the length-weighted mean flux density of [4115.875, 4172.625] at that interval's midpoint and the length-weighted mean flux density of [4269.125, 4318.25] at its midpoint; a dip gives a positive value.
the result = -1.10 angstrom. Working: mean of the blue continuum 25.9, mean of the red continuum 24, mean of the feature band 26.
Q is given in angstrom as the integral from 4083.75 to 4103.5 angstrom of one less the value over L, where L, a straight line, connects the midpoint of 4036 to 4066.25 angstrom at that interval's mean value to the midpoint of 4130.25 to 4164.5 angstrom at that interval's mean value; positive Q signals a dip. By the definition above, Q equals 2.9 angstrom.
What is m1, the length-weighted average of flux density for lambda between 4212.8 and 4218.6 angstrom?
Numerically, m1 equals 25.7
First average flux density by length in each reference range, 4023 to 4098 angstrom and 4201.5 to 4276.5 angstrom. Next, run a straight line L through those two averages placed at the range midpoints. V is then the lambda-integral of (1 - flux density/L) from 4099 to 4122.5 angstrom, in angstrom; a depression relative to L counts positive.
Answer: 4.9 angstrom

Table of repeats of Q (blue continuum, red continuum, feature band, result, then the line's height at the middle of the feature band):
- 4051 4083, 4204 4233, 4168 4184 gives 0.2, 26.4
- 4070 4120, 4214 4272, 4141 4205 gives -2.4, 25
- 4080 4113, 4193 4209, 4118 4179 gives -4.9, 24.1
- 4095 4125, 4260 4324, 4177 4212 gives -4.7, 22.8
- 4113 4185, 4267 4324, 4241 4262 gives -1.1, 24.6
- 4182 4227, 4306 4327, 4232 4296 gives -2.4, 24.8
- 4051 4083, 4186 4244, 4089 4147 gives 7.1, 27.2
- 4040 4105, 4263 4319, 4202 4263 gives -3.0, 24.8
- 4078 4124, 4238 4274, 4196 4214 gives -0.4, 25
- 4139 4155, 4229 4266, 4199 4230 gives 0.9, 26.3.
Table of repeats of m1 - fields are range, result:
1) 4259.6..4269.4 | 26.8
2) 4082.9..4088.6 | 26.2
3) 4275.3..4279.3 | 25.4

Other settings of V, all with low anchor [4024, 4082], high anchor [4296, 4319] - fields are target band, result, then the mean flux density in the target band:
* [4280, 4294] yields -1.0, 25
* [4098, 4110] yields 3.0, 20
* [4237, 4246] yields -1.0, 26.9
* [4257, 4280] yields -2.2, 25.9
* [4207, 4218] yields -0.6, 26.1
